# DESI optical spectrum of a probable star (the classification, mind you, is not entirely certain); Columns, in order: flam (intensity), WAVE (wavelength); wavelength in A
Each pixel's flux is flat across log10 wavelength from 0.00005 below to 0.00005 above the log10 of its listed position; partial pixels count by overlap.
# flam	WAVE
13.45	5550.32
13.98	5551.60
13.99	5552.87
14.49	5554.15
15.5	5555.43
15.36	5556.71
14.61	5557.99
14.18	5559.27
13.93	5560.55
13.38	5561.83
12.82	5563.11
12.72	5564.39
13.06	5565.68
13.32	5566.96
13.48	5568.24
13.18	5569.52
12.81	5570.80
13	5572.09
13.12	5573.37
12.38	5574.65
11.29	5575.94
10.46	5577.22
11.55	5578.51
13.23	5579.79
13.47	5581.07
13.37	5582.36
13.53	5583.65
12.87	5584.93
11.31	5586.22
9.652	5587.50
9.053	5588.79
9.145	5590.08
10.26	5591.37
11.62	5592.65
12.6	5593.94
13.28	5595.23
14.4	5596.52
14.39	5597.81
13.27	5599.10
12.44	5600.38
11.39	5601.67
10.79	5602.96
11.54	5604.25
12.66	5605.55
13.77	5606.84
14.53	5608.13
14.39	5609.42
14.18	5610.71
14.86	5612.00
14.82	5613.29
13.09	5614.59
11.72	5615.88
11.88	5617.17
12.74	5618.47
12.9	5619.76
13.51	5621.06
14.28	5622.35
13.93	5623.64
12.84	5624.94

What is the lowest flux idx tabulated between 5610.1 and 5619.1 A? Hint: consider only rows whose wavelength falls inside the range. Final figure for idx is 11.72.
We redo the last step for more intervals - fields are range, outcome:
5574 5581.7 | 10.46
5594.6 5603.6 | 10.79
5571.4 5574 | 13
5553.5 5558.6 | 14.49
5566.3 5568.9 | 13.32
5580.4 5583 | 13.37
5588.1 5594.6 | 9.053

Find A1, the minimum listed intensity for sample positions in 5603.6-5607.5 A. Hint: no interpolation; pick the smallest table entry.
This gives 11.54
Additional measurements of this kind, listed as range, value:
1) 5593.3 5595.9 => 12.6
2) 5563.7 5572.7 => 12.72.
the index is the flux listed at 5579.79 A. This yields 13.23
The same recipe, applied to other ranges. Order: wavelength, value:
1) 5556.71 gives 15.36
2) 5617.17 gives 11.88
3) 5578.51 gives 11.55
